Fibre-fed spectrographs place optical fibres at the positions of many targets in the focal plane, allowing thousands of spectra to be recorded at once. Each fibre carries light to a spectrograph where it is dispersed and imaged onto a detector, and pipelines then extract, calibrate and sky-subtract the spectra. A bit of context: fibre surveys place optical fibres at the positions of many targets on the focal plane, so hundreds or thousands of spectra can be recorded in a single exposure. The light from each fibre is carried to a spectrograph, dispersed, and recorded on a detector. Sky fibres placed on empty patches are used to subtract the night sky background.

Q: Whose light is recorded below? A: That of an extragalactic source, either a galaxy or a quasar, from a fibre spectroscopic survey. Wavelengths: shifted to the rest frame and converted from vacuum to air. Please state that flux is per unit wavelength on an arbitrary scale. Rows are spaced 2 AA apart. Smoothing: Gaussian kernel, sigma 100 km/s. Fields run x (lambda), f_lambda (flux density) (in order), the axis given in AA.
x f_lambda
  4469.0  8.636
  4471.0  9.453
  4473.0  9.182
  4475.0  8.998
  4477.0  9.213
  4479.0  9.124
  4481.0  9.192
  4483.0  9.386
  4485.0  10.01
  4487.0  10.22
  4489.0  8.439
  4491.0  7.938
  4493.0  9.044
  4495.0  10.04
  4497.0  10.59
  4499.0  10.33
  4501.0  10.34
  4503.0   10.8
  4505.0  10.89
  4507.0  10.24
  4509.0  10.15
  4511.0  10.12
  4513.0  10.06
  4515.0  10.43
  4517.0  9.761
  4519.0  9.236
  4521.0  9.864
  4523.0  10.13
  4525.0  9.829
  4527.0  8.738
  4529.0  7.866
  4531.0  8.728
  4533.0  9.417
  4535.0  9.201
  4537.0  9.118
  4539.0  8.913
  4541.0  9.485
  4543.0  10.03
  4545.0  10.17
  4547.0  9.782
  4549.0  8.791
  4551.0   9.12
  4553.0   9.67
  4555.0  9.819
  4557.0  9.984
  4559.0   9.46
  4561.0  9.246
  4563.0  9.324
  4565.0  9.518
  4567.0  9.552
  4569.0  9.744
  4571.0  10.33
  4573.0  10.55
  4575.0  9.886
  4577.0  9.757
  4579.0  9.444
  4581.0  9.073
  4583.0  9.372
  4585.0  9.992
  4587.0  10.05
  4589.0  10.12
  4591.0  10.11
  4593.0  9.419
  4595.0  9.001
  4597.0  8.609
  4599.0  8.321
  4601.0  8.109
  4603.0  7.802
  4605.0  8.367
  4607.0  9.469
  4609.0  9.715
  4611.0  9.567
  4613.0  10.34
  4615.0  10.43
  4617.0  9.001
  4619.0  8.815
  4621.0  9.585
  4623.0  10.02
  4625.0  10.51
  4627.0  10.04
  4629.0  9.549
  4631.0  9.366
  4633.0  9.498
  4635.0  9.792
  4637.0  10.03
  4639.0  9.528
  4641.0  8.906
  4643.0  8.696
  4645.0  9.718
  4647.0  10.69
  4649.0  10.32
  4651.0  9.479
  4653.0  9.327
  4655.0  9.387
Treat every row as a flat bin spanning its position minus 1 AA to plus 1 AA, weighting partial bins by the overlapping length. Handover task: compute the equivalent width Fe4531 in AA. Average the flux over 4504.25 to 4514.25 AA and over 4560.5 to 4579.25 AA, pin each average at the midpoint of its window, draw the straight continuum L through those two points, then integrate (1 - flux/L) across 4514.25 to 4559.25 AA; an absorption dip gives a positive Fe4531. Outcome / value 2.6 AA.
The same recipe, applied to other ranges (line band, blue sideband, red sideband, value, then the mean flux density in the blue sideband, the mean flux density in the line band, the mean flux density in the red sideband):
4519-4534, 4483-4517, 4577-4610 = 0.8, 9.95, 9.23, 9.2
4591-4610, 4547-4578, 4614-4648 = 1.6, 9.65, 8.83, 9.66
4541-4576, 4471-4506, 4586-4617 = -1.1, 9.63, 9.7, 9.29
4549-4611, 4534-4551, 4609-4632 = 1.0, 9.42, 9.42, 9.75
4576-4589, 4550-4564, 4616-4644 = -0.2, 9.52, 9.65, 9.52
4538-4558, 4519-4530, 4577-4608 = -0.7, 9.28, 9.58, 9.17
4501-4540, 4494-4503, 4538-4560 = 1.4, 10.4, 9.67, 9.57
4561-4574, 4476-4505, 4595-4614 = -0.9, 9.66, 9.79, 8.93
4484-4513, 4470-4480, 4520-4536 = -2.3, 9.19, 9.94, 9.22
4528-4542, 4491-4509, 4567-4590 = 1.5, 10.1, 8.96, 9.83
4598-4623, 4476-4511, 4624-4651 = 1.5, 9.77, 9.16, 9.73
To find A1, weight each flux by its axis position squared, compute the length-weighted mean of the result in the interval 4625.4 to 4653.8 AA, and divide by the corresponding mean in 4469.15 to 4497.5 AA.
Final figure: 1.1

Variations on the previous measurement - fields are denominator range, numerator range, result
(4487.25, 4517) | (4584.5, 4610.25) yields 0.96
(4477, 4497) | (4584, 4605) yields 1.02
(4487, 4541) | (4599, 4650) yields 1.03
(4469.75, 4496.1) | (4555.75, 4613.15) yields 1.07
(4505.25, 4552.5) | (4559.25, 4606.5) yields 1.01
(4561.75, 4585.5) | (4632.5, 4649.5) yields 1.03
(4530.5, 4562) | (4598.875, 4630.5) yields 1.02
